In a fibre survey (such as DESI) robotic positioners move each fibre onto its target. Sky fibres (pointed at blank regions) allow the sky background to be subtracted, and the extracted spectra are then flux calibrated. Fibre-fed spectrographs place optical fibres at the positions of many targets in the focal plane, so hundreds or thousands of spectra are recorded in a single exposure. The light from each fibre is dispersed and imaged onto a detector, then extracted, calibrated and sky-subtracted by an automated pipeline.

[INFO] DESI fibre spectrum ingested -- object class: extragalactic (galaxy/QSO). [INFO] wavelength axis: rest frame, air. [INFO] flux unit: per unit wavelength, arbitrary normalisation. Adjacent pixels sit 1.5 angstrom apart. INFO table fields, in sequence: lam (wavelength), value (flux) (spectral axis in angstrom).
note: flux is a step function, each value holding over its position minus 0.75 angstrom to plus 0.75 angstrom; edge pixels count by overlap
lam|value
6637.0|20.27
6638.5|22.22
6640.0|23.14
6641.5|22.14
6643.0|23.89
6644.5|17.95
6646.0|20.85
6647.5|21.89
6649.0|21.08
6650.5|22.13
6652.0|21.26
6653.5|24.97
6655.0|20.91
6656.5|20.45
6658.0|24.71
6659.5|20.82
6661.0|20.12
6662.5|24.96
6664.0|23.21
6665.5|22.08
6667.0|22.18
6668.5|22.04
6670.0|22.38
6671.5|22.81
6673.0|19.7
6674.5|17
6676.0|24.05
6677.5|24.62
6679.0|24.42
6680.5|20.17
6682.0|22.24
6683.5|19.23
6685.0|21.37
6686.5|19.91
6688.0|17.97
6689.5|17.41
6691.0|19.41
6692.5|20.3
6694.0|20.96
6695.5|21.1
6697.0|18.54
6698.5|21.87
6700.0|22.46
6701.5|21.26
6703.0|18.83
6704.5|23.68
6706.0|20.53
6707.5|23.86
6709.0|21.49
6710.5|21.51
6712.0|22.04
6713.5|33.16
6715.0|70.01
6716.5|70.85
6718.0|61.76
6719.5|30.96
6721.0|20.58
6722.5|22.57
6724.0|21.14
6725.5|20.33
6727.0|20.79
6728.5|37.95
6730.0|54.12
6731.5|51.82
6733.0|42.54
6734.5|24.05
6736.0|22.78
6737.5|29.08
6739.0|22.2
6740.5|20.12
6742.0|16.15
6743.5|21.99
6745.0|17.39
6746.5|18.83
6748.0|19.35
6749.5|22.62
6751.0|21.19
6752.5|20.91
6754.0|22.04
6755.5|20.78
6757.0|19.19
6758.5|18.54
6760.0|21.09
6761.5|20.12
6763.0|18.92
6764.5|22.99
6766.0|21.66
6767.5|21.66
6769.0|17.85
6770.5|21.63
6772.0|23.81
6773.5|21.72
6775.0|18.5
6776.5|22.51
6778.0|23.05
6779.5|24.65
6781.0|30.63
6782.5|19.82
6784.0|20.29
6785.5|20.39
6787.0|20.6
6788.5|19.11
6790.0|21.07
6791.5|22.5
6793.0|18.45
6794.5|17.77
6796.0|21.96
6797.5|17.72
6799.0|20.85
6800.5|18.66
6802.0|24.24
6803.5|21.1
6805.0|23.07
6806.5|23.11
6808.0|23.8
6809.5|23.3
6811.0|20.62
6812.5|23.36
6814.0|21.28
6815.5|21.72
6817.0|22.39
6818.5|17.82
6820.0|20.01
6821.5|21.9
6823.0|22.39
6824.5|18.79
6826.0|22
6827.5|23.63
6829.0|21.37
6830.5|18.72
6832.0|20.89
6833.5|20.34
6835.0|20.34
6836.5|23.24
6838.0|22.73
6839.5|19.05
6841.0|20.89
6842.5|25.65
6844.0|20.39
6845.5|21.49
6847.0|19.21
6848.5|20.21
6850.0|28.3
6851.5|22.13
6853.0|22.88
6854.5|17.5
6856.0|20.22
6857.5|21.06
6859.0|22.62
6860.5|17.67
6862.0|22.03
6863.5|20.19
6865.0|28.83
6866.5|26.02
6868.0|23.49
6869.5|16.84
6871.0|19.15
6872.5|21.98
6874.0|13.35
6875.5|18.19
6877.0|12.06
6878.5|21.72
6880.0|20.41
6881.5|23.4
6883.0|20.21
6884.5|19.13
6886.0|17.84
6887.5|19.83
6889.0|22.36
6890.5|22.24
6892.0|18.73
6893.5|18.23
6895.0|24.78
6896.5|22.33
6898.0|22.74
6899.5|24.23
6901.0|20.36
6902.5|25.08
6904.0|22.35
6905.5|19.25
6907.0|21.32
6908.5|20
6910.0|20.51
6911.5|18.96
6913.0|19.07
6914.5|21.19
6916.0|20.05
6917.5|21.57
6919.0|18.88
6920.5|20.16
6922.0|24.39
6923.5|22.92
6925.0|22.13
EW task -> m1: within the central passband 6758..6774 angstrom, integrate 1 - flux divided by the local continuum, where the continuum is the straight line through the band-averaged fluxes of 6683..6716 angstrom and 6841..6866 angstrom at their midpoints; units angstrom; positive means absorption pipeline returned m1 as 1.5 angstrom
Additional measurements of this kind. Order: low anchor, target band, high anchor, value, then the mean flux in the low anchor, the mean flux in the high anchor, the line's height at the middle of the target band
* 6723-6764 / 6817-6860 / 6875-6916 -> 1.64 angstrom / 24.6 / 20.6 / 22.1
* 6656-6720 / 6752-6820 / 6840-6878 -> 4.20 angstrom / 25.1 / 20.9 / 22.7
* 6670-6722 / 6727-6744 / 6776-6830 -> -4.65 angstrom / 25.7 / 21.5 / 24.2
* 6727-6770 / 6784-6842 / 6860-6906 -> 4.15 angstrom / 24.5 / 20.8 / 22.7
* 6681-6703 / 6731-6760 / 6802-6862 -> -3.85 angstrom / 20.2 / 21.5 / 20.7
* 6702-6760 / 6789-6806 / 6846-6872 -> 2.76 angstrom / 28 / 21.7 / 24.7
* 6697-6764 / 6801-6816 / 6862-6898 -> 0.73 angstrom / 27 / 20.6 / 23.7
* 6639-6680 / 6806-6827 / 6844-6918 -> -0.39 angstrom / 22.1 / 20.9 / 21.2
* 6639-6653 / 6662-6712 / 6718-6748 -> 6.49 angstrom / 21.7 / 27.8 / 24.6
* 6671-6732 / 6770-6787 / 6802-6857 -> 0.93 angstrom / 26.9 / 21.6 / 23.7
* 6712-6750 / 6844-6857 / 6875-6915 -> 1.20 angstrom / 31.6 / 20.6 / 23.6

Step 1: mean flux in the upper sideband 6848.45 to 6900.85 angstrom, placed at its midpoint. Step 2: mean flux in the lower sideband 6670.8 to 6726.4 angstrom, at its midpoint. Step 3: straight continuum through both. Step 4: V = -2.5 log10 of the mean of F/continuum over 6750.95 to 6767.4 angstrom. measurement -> 0.15 mag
